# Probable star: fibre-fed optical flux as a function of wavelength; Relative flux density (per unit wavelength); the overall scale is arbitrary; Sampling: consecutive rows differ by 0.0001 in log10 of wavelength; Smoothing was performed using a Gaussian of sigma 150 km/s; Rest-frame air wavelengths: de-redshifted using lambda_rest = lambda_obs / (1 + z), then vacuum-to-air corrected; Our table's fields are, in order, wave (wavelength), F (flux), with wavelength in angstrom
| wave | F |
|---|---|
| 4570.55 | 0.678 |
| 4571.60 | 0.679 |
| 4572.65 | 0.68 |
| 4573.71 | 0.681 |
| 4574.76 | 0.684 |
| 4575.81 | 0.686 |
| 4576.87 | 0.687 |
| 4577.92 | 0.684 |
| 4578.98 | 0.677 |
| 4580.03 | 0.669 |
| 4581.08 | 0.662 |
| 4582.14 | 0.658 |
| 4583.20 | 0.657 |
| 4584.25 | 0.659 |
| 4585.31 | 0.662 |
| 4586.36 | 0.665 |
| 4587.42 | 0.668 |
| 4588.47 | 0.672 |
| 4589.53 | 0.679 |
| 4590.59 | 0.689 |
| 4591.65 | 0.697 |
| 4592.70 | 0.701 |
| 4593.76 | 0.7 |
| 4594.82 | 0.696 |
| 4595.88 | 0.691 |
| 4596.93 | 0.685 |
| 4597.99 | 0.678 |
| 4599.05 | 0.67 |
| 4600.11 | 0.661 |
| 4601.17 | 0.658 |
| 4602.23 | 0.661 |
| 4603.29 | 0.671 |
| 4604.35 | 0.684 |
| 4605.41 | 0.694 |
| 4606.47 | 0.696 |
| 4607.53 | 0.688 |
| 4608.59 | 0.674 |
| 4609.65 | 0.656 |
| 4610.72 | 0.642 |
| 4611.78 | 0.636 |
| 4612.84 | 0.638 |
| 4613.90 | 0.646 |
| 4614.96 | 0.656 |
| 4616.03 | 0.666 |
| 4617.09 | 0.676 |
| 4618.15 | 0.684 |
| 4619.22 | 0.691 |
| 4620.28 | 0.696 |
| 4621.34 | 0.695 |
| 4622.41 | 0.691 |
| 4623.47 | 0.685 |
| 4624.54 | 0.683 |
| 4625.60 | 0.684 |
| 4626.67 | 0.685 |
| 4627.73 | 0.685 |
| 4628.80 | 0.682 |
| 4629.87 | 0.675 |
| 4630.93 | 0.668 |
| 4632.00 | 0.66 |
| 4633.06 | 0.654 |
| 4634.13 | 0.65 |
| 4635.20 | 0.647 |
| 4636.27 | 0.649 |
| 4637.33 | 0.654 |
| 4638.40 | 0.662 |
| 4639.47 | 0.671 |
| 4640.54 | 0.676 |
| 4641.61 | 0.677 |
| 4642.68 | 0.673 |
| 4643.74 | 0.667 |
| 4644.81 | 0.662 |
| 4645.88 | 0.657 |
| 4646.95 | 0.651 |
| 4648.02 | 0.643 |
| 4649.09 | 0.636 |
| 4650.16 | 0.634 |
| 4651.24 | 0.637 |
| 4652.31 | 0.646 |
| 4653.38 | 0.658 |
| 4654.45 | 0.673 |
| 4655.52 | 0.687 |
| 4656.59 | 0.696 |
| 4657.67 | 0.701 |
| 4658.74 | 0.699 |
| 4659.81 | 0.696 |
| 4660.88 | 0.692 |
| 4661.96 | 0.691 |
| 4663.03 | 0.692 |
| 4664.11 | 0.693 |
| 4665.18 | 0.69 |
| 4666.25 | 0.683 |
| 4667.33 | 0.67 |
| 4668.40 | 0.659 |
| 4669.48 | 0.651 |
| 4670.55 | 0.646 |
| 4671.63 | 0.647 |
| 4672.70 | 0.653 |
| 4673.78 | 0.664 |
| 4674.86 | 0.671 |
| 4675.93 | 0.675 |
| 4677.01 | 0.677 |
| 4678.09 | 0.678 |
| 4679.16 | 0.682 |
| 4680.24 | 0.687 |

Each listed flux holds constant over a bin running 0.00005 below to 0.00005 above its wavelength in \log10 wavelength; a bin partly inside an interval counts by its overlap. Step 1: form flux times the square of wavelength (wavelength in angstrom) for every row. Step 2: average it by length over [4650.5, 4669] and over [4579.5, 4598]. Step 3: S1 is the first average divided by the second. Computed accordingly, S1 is 1.0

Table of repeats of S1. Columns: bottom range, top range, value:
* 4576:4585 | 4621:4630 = 1.04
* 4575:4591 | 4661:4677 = 1.04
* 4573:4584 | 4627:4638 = 1.01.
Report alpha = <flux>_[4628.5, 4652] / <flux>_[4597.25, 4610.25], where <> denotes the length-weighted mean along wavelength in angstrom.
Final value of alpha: 0.98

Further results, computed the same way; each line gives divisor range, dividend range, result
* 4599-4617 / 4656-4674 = 1.02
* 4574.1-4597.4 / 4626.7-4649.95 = 0.98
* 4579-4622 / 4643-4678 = 0.99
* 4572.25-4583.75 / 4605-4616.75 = 0.98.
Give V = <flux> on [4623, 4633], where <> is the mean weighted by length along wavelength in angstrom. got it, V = 0.677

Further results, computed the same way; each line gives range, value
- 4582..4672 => 0.671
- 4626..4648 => 0.665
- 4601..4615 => 0.665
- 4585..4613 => 0.675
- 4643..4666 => 0.672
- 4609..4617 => 0.65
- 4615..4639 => 0.673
